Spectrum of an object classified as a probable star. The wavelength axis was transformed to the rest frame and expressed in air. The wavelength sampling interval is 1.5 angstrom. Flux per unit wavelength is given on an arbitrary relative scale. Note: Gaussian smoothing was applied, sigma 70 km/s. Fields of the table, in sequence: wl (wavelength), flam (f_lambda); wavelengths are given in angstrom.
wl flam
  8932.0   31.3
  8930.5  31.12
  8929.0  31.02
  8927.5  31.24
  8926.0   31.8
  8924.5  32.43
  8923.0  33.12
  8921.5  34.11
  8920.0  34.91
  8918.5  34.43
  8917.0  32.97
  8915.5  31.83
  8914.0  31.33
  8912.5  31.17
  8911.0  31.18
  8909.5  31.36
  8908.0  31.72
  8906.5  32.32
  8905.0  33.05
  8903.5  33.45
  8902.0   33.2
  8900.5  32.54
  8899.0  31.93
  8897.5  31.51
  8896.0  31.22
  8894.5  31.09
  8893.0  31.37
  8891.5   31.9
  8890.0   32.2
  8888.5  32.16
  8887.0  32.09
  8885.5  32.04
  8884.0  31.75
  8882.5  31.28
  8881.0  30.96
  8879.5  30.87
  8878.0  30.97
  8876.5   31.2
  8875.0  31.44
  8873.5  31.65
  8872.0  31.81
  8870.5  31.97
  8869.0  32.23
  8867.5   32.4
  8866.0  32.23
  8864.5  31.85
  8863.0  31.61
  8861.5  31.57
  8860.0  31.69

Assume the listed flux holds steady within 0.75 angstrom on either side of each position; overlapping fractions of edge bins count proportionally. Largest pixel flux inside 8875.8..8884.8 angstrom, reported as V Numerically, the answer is 31.75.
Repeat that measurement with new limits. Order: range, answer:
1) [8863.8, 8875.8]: 32.4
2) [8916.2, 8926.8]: 34.91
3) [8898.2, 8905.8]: 33.45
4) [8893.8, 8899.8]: 31.93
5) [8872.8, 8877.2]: 31.65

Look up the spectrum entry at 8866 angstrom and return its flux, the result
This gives 32.23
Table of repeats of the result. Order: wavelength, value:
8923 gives 33.12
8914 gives 31.33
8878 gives 30.97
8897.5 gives 31.51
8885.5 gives 32.04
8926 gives 31.8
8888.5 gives 32.16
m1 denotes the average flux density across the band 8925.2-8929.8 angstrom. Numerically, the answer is 31.4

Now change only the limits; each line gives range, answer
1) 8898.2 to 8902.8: 32.6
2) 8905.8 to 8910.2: 31.8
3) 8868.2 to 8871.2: 32.1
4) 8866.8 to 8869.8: 32.3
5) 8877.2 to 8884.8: 31.2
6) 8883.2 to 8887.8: 32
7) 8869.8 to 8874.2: 31.8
